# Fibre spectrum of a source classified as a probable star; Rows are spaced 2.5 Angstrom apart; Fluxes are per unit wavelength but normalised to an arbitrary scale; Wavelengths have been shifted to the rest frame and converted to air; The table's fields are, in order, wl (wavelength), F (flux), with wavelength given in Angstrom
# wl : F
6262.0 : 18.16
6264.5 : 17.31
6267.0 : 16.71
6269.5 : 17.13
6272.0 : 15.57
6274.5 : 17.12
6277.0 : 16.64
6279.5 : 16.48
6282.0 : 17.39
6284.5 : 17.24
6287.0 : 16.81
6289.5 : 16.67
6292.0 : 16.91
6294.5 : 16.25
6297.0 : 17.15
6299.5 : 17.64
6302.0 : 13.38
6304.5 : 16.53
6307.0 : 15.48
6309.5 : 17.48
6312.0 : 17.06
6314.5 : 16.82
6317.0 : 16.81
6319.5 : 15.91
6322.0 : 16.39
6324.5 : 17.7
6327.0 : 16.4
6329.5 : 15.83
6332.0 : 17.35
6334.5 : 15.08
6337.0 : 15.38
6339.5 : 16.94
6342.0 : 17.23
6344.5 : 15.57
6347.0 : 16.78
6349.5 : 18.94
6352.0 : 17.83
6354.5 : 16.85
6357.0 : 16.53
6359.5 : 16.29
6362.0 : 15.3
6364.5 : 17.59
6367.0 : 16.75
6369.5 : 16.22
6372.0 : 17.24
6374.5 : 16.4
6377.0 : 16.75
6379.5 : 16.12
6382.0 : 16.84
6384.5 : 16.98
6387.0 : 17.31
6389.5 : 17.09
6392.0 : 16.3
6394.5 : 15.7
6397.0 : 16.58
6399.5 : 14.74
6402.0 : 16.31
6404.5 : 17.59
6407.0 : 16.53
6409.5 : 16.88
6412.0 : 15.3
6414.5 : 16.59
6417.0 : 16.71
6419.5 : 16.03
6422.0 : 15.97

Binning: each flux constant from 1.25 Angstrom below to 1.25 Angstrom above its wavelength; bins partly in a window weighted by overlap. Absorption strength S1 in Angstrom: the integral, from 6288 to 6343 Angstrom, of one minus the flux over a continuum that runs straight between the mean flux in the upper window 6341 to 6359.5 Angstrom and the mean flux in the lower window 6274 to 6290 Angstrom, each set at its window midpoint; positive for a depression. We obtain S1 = 1.6 Angstrom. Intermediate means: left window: 16.9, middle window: 16.5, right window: 17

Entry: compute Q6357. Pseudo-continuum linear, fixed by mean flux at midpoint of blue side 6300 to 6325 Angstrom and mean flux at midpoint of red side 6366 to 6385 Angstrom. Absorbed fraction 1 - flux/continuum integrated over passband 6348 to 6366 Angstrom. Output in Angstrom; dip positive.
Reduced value -0.5 Angstrom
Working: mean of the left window 16.4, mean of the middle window 17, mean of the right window 16.6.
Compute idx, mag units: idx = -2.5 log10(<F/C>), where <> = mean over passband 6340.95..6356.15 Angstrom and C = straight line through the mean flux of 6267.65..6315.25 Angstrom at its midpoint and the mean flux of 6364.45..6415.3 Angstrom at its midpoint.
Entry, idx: -0.039 mag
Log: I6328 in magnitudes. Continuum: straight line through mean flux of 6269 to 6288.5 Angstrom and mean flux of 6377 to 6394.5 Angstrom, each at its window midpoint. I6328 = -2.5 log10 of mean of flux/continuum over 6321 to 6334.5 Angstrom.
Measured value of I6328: 0.01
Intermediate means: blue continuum 16.8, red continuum 16.7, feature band 16.6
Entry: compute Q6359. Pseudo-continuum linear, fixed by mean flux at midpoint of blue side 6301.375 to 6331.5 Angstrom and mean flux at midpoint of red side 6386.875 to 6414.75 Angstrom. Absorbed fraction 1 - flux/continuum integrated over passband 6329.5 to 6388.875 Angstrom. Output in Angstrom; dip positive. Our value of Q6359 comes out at -1.12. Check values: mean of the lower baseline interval 16.4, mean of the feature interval 16.7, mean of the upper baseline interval 16.4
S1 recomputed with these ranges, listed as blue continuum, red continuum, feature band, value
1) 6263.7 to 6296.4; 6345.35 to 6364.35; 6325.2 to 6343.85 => 0.63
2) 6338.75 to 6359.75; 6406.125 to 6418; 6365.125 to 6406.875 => 0.21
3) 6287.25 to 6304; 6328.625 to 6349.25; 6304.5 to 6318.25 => -0.28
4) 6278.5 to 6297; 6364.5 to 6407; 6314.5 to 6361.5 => 0.21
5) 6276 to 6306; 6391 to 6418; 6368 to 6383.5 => -0.23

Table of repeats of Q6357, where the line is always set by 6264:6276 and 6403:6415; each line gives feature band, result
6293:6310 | 0.47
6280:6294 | -0.19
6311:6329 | -0.01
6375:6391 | -0.21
